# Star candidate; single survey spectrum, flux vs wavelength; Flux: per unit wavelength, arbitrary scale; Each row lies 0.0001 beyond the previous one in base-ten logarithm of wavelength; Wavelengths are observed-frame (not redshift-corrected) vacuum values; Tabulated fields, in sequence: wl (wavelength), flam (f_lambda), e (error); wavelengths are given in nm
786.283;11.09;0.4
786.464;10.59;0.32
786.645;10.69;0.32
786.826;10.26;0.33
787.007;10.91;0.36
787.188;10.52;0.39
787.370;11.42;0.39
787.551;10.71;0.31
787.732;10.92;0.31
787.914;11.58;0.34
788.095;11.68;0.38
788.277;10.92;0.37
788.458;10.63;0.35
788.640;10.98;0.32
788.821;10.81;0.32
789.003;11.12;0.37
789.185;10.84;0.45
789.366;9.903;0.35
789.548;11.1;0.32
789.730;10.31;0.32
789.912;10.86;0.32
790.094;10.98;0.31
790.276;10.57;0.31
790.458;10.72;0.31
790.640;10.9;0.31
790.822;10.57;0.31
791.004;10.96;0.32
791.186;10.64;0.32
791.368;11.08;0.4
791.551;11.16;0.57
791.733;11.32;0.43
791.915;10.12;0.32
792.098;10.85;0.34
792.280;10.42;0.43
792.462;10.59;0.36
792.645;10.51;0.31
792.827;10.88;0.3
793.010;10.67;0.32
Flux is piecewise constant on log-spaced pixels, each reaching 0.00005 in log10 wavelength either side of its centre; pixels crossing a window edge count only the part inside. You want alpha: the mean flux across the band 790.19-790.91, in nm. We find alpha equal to 10.7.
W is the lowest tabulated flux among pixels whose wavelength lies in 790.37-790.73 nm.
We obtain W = 10.72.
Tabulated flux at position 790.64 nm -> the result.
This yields 10.9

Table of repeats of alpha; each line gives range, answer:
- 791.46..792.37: 10.8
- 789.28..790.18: 10.6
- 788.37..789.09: 10.9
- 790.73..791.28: 10.7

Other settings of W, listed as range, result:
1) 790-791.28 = 10.57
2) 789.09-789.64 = 9.903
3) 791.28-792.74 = 10.12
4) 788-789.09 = 10.63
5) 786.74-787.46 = 10.26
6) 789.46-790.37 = 10.31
